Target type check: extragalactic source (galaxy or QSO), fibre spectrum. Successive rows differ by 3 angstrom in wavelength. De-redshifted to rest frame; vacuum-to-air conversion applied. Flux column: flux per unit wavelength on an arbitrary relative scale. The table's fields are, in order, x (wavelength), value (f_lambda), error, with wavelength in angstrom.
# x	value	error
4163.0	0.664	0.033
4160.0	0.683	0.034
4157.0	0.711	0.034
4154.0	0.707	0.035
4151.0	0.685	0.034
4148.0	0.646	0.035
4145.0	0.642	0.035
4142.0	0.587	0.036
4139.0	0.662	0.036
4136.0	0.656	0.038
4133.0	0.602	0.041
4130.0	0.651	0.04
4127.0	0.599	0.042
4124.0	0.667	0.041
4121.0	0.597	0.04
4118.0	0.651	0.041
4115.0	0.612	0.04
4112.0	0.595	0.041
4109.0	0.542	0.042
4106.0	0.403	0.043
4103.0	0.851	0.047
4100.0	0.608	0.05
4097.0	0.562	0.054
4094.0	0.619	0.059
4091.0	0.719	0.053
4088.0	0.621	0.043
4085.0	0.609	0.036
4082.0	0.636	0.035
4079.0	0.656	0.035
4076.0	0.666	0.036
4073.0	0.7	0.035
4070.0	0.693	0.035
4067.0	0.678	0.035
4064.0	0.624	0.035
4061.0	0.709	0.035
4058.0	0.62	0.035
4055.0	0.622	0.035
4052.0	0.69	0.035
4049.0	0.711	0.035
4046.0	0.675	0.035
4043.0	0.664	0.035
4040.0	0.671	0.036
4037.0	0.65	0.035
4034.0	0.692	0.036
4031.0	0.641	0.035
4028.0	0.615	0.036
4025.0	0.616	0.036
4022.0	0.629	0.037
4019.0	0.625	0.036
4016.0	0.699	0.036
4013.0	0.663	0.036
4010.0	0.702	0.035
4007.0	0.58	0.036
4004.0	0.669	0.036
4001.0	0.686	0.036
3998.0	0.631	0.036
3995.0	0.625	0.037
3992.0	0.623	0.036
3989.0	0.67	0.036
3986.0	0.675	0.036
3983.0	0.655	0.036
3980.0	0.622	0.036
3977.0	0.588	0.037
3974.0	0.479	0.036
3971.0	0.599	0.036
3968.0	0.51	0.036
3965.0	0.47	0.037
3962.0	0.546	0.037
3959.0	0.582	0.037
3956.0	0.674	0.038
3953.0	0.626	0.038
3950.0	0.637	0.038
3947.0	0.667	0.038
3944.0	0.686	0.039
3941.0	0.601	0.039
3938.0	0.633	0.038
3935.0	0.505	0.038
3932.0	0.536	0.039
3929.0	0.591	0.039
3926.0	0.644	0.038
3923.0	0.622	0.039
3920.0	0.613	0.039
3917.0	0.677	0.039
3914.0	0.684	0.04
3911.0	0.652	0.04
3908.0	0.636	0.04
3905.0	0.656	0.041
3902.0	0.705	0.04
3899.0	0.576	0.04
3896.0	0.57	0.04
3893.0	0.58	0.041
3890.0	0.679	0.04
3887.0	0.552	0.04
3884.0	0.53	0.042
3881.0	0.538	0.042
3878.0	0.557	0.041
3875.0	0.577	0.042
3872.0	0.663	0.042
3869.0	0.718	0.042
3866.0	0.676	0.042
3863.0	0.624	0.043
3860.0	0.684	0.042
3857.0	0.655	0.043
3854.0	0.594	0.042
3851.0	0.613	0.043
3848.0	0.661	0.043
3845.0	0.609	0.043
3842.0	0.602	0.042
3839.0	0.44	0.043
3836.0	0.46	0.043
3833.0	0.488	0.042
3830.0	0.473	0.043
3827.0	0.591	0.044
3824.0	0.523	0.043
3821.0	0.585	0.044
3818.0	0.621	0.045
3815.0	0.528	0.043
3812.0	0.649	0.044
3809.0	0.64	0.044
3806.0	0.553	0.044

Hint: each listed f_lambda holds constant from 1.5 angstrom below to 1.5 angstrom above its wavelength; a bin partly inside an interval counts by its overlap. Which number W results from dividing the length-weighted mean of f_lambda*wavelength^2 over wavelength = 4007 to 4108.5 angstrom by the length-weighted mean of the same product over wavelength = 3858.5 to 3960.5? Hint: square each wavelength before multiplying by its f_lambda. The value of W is 1.13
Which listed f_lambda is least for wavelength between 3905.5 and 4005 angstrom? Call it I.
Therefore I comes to 0.47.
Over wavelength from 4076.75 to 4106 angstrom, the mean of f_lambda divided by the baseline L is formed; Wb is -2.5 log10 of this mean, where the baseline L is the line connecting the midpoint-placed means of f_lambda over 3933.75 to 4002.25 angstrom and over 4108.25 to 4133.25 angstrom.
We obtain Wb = -0.046 mag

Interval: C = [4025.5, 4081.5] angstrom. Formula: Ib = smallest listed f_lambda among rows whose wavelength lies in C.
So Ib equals 0.615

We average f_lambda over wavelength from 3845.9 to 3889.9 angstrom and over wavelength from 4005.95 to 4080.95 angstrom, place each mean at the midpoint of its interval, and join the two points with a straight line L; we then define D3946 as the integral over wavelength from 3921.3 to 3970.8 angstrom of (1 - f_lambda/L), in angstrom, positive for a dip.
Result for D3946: 3.2 angstrom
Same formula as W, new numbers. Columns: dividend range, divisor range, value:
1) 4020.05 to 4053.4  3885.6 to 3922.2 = 1.12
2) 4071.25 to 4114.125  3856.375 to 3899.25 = 1.14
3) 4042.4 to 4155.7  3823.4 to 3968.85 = 1.18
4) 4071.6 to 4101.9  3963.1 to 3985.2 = 1.20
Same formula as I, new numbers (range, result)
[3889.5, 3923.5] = 0.57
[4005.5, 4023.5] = 0.58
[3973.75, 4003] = 0.479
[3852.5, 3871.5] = 0.594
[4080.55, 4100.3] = 0.562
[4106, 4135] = 0.403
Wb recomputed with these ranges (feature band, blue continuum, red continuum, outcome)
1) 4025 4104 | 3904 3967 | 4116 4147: -0.057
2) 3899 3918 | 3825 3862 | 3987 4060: -0.102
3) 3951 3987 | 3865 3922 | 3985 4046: 0.099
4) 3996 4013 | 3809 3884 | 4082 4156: -0.071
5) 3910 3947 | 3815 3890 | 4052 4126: -0.035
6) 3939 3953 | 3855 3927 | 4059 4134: -0.026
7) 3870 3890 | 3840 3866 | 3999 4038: 0.092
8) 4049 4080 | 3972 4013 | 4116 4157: -0.050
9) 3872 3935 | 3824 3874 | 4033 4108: 0.002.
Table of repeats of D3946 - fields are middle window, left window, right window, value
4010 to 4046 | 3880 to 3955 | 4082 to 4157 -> -1.7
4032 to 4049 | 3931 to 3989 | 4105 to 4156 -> -1.8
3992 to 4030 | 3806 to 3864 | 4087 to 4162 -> -1.9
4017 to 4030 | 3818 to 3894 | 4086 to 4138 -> -0.3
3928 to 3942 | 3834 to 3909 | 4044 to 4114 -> 1.0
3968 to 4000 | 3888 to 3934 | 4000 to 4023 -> 1.8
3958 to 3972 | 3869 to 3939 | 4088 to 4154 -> 1.8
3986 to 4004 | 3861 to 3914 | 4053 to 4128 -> -0.7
